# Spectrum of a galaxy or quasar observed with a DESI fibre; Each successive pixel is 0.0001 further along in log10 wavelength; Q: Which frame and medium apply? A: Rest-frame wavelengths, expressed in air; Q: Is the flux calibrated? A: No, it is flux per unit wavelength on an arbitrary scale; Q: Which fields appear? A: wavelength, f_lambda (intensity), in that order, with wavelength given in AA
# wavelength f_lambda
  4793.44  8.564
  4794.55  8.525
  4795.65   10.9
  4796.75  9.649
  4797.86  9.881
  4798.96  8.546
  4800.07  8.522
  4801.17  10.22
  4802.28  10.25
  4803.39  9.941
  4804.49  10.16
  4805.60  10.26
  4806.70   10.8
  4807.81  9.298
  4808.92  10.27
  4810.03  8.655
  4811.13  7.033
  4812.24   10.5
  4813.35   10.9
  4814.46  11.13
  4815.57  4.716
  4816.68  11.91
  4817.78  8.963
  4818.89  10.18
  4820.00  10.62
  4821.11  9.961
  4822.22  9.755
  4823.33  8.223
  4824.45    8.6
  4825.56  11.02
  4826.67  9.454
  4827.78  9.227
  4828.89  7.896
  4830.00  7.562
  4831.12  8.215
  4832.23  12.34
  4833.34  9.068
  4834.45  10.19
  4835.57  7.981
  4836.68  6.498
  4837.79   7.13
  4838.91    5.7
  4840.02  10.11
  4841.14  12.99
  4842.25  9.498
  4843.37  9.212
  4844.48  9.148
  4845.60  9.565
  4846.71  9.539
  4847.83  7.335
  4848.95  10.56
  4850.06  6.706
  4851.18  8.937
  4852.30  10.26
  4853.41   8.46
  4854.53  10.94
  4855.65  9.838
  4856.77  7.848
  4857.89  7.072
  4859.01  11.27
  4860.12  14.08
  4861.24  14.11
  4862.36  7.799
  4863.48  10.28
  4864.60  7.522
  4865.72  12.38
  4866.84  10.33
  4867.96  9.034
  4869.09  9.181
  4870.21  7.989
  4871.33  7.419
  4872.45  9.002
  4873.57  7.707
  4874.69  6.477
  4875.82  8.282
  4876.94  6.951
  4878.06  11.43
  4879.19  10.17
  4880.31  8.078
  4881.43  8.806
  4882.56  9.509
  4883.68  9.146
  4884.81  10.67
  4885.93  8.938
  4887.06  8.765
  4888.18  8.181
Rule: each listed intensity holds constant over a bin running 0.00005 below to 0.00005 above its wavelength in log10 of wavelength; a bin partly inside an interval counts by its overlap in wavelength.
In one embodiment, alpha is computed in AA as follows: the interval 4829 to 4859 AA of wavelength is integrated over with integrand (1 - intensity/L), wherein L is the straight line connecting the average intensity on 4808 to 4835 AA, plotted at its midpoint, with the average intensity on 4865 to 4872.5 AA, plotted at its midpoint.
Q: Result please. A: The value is 1.3 AA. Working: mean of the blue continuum 9.43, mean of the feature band 8.98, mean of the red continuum 9.31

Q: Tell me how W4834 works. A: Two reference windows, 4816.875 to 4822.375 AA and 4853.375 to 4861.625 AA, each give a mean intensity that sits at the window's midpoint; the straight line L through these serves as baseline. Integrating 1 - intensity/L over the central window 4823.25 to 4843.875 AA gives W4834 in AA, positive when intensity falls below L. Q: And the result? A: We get 2.4 AA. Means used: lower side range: 10.1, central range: 9.01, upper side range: 10.5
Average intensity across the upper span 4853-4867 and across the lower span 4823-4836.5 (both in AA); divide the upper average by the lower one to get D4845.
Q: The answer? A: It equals 1.12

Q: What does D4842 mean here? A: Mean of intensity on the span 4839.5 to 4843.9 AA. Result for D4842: 10.5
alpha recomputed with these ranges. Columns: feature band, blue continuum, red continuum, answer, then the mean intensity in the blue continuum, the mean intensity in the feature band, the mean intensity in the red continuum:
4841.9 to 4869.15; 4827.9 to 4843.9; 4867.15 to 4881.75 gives -3.0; 8.89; 9.64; 8.53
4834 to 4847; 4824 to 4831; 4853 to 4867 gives 0.7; 8.92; 8.94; 10.2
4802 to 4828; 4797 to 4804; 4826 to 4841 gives -1.3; 9.57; 9.66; 8.71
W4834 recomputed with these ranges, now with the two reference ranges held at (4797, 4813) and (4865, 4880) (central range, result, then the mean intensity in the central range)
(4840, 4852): -0.3 AA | 9.4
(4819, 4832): 0.2 AA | 9.25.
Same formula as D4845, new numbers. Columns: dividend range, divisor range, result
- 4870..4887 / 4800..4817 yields 0.90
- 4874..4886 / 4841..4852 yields 0.97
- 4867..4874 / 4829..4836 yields 0.93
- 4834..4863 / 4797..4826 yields 0.97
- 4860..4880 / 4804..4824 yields 0.97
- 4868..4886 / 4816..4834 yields 0.92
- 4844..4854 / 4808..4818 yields 0.96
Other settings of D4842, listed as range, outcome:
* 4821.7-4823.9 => 8.94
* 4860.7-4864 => 10.7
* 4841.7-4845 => 9.29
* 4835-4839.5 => 6.86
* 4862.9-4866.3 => 10.1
